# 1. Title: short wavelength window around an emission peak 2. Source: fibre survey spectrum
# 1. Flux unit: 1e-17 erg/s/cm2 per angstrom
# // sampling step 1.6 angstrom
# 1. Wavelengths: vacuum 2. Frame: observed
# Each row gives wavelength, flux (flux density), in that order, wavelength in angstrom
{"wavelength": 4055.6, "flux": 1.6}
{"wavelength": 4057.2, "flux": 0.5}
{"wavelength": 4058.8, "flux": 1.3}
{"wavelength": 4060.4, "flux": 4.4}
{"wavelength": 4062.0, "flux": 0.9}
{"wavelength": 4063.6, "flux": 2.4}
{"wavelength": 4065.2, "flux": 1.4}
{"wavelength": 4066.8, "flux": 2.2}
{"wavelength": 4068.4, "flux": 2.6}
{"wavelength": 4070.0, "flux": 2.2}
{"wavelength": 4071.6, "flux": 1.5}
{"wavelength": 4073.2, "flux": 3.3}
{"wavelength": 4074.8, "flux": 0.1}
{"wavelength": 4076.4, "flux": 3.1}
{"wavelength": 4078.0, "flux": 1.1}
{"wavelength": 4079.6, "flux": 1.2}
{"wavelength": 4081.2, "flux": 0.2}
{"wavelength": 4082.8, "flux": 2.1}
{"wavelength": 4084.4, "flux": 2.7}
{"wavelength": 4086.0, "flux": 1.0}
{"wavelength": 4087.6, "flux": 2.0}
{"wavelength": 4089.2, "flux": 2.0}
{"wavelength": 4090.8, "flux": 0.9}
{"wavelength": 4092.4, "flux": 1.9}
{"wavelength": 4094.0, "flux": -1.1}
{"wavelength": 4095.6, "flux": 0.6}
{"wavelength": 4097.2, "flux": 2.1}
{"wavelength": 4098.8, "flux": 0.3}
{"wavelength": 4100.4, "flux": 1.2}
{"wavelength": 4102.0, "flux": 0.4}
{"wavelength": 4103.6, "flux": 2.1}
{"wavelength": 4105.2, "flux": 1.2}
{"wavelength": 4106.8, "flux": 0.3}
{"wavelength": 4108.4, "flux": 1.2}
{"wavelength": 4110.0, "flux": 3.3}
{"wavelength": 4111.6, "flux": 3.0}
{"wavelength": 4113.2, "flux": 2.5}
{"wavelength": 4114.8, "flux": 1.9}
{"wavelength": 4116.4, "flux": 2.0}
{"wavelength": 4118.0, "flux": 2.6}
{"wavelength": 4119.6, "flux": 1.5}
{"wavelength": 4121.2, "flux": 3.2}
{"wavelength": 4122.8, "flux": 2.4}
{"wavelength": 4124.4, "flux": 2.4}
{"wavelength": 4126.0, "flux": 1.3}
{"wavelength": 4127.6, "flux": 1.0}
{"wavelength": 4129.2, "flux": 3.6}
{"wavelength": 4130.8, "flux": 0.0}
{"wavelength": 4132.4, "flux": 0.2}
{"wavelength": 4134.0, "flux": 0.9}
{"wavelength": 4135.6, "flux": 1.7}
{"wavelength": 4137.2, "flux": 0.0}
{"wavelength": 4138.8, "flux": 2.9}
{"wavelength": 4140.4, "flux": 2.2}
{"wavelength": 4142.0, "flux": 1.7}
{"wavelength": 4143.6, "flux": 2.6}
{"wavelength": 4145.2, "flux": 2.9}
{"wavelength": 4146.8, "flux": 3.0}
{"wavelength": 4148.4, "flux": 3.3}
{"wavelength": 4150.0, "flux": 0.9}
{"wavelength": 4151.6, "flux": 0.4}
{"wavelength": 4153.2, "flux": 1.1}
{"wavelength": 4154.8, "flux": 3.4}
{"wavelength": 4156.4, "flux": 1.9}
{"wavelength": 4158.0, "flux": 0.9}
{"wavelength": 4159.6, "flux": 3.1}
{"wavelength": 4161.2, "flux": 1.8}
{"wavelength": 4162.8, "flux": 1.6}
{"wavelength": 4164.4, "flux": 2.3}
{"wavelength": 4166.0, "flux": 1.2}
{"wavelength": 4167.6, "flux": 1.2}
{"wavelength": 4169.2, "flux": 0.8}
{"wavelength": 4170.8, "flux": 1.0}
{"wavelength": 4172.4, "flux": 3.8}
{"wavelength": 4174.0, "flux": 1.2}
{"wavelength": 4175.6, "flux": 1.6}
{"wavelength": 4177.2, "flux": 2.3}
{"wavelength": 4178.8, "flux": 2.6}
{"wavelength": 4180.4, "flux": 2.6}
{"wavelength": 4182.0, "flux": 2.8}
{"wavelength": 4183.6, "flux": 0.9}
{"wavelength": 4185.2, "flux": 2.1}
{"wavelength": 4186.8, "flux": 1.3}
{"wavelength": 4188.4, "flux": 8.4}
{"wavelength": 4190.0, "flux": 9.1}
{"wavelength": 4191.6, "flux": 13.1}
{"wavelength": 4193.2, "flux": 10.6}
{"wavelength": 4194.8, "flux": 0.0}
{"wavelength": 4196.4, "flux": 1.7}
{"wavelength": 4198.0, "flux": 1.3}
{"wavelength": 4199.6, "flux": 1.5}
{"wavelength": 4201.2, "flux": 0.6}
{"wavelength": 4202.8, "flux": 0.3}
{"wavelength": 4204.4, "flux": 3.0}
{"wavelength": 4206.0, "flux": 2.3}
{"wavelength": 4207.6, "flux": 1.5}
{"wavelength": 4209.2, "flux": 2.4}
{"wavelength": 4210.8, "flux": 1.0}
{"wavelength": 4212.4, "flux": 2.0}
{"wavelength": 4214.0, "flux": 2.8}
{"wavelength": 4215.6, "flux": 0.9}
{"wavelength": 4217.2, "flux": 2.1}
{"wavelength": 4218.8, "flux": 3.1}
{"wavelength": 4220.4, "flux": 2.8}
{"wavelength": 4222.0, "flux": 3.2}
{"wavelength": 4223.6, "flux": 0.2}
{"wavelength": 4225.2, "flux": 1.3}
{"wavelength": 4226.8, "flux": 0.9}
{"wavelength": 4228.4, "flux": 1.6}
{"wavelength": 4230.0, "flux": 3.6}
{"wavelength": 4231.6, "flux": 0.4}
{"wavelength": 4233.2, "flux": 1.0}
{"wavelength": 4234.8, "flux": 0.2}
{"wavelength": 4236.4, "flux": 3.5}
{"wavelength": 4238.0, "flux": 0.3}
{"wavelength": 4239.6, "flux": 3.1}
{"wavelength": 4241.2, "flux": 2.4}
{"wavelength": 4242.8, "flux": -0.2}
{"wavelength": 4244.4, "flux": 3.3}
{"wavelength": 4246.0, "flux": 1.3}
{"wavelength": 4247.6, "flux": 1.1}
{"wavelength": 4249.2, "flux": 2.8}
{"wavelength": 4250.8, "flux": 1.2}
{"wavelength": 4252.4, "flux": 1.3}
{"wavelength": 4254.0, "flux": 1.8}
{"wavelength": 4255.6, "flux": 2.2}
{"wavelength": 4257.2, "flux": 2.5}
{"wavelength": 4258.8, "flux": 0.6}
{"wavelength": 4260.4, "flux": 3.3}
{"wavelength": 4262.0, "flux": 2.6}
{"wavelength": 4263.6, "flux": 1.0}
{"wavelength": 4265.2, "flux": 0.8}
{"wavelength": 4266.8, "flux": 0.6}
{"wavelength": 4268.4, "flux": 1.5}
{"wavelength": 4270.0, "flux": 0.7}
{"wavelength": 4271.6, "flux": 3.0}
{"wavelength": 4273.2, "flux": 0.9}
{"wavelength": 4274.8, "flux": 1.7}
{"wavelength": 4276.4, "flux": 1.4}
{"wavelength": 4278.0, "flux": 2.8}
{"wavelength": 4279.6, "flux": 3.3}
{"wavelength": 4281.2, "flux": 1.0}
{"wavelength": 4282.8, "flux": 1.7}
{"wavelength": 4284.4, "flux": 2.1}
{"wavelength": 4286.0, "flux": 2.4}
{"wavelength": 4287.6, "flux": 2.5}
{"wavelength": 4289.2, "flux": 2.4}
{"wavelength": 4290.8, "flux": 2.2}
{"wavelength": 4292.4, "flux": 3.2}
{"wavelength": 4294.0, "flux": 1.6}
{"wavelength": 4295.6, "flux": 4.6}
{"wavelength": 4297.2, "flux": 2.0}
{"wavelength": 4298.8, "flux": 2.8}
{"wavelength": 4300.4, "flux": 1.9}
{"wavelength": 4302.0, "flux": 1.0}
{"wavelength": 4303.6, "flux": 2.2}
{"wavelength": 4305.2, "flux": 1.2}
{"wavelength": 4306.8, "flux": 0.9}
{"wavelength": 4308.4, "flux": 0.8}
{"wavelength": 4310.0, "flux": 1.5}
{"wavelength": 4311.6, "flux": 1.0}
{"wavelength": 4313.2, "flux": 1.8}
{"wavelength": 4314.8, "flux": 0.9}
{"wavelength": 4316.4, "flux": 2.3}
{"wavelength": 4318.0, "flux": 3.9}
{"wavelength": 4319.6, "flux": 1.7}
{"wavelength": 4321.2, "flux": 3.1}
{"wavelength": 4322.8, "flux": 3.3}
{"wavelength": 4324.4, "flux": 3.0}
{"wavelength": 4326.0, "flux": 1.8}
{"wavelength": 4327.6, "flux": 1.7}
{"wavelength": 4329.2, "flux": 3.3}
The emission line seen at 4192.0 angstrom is [O II] 3727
